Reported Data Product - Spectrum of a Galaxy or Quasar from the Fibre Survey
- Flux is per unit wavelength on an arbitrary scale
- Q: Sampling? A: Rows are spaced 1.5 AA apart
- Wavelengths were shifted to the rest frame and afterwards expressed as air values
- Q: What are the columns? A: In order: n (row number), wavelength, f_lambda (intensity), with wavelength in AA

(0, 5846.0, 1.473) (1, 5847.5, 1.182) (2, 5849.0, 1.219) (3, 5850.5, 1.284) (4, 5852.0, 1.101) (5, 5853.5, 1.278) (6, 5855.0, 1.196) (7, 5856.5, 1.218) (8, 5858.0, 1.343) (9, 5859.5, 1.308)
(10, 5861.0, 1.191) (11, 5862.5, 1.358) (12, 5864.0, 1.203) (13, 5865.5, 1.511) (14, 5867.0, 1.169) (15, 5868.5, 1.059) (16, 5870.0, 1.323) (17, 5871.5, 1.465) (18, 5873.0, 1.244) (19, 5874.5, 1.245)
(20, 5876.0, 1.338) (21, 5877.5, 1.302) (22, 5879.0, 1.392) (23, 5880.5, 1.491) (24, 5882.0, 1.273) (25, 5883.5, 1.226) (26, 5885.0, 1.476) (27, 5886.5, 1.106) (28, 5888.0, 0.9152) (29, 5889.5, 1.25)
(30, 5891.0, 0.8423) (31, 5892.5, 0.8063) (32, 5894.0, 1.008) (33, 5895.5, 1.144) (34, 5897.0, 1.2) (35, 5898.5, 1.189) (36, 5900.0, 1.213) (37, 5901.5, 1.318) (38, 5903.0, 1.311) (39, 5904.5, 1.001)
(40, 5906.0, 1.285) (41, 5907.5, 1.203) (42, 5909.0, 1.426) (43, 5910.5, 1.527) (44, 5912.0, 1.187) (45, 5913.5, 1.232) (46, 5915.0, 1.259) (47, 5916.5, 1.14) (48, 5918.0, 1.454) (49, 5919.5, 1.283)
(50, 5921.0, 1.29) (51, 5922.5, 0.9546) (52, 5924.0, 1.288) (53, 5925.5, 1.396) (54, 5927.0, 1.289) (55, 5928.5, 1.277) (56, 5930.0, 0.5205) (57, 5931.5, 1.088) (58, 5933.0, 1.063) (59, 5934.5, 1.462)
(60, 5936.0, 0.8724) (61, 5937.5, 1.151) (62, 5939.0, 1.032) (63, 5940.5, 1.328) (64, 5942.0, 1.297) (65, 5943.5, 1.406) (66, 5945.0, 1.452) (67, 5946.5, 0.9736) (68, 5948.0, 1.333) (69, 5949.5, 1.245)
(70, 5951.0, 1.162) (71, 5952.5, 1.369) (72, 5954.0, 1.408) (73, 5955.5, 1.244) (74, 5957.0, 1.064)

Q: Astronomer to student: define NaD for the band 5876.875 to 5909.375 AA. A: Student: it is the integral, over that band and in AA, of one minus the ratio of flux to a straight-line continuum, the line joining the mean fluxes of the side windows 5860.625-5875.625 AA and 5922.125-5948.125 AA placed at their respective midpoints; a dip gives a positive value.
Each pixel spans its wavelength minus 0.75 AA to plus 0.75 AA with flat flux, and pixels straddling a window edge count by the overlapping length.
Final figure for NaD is 1.2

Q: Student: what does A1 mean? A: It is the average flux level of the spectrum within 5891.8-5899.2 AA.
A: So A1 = 1.07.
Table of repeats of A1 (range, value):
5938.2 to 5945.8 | 1.3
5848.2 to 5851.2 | 1.25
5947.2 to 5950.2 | 1.28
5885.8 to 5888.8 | 1.01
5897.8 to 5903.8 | 1.26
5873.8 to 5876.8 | 1.29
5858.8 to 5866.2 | 1.31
